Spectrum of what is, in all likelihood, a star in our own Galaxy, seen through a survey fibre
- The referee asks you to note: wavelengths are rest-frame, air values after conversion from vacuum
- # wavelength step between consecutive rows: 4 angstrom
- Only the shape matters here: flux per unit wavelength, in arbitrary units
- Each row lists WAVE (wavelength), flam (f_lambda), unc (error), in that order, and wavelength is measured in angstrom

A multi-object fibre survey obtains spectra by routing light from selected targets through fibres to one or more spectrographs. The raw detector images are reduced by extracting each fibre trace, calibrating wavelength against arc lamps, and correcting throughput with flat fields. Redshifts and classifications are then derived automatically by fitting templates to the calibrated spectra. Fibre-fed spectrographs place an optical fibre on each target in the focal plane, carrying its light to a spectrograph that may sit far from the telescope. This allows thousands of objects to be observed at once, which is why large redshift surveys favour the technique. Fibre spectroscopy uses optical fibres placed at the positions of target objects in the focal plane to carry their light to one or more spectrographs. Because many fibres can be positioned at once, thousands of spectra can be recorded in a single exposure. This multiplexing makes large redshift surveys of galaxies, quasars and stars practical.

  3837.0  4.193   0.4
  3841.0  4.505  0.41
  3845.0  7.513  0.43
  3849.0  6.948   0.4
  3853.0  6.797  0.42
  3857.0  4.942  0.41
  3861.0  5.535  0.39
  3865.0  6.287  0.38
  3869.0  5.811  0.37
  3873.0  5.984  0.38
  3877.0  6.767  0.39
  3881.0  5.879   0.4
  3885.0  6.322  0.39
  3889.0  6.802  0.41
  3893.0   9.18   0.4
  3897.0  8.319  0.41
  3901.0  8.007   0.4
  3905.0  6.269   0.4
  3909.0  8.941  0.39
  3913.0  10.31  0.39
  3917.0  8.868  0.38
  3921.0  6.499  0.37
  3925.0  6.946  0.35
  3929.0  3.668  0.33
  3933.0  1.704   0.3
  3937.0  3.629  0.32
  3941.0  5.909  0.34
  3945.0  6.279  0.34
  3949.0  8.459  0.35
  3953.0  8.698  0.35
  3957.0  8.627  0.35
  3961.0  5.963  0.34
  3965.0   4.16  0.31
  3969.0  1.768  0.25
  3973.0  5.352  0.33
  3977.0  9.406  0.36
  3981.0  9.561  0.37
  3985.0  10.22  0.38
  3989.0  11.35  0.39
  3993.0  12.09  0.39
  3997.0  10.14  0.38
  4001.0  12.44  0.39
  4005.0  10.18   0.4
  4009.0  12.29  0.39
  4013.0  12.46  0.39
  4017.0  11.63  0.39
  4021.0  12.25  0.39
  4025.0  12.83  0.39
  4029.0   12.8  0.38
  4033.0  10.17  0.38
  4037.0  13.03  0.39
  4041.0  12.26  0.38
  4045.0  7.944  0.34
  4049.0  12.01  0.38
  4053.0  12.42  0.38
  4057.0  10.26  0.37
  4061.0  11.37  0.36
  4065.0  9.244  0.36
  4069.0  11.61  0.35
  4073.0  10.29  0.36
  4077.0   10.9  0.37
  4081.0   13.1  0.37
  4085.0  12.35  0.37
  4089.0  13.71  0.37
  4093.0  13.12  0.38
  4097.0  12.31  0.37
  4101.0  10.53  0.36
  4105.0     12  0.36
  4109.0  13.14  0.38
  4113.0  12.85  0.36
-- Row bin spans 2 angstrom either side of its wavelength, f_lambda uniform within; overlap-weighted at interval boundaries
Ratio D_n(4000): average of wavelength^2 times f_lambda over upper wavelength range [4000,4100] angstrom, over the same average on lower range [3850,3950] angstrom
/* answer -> 1.93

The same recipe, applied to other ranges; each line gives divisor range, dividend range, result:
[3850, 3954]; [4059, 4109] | 1.95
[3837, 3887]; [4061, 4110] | 2.19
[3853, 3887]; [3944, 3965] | 1.28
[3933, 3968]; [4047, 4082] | 1.95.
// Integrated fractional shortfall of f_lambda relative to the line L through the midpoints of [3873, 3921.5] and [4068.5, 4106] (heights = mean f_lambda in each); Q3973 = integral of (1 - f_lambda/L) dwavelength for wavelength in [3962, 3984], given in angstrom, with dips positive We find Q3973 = 7.5 angstrom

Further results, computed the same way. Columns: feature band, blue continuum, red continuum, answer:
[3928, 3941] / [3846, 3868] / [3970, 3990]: 7.32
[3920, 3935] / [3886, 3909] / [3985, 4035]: 7.12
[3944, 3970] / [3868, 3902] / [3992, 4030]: 8.72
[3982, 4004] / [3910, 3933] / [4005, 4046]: -1.89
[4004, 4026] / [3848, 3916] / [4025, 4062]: -2.70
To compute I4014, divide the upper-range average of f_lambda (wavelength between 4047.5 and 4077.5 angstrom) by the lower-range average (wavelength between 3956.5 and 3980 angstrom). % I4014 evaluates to 1.9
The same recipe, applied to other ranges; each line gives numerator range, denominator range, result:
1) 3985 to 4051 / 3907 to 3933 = 1.63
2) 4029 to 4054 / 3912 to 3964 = 1.76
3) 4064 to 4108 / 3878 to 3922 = 1.52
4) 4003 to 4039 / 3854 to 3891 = 1.97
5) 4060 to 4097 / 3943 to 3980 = 1.78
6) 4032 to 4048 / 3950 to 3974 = 1.86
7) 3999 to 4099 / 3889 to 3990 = 1.66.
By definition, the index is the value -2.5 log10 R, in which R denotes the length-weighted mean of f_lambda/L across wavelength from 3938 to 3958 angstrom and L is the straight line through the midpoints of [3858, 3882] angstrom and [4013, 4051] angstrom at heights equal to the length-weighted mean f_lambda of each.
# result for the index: 0.194 mag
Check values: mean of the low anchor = 6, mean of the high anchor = 11.7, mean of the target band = 7.34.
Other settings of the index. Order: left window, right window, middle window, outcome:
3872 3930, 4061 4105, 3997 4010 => -0.16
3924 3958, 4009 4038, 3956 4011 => 0.06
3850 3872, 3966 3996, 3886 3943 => 0.03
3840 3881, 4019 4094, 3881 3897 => -0.06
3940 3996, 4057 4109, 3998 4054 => -0.20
